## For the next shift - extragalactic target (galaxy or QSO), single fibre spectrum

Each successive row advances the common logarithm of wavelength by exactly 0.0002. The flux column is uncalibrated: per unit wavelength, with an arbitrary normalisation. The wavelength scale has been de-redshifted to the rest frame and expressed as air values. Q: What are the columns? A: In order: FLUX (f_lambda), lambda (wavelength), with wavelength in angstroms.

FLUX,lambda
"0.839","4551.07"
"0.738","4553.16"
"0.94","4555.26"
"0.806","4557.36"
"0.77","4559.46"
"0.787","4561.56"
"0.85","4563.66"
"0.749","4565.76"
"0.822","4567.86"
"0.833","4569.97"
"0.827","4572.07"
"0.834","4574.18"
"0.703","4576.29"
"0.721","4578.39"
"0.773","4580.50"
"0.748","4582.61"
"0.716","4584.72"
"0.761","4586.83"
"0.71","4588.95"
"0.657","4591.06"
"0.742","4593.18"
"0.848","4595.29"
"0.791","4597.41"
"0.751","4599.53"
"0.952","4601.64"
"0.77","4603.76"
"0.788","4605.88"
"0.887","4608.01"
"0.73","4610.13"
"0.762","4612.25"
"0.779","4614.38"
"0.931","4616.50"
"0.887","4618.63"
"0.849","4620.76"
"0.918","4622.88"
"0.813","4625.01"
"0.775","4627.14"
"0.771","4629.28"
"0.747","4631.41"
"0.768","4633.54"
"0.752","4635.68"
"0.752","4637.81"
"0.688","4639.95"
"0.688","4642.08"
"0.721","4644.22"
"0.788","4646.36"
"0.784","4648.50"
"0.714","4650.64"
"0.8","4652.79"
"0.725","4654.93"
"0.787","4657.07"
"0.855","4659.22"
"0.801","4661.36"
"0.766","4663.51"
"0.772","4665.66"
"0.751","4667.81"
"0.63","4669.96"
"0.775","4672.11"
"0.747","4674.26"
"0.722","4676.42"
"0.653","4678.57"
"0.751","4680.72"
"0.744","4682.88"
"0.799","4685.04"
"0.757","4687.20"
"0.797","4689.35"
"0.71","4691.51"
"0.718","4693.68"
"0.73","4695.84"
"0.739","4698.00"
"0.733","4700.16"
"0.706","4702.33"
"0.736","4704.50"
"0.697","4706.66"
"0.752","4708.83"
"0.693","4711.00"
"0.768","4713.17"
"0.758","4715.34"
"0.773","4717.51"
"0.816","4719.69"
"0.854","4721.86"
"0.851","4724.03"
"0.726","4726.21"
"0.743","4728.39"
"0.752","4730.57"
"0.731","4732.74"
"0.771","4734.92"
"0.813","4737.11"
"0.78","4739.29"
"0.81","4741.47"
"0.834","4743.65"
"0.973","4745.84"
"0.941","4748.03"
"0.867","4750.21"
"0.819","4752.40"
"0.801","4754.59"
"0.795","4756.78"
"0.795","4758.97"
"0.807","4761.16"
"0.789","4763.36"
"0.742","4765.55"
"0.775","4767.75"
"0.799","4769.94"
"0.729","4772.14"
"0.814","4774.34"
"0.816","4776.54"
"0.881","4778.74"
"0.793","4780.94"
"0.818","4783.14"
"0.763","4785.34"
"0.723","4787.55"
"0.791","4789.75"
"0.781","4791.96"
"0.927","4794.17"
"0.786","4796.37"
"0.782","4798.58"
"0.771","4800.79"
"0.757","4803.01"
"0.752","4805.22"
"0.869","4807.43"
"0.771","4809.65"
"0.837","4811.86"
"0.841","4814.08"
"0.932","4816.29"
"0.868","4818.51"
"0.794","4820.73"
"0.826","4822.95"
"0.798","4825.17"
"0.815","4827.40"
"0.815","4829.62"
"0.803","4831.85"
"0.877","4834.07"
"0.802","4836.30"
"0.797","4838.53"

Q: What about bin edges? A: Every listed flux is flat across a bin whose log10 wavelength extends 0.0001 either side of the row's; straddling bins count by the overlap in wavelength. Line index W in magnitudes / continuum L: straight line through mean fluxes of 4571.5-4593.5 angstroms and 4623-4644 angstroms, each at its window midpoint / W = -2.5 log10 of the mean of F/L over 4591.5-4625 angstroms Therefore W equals -0.100 mag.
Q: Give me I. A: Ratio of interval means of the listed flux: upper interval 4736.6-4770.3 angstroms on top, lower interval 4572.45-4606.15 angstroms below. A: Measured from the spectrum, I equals 1.07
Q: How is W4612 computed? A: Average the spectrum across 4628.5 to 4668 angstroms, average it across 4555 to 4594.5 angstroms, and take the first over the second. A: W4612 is 1.0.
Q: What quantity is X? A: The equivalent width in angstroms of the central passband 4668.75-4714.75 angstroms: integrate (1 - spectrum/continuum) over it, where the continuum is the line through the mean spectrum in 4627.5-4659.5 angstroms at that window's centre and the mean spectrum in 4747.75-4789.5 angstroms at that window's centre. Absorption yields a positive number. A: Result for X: 2.40 angstroms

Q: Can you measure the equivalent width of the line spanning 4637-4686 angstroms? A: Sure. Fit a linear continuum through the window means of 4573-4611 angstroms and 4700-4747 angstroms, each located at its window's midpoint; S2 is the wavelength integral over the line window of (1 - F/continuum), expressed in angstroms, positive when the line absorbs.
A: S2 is 1.7 angstroms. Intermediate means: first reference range 0.772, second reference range 0.777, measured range 0.748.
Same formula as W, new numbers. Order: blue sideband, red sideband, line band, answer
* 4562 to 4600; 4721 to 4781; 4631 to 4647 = 0.065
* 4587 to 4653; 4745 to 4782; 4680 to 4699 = 0.072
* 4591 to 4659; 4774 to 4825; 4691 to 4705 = 0.105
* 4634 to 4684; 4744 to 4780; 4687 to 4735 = 0.045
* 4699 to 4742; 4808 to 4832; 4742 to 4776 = -0.041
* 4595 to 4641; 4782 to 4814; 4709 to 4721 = 0.052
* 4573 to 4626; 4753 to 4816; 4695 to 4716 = 0.093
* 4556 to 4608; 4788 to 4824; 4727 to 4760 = -0.010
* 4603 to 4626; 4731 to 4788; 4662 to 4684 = 0.123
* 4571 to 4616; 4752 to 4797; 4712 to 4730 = 0.009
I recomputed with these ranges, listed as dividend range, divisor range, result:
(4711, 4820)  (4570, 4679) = 1.04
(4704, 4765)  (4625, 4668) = 1.04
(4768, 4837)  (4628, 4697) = 1.08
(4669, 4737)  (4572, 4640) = 0.95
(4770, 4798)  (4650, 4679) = 1.07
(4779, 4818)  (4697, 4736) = 1.07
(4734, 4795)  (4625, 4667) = 1.07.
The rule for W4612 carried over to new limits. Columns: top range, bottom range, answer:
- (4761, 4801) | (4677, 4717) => 1.08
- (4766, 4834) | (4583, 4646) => 1.03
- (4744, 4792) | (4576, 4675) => 1.05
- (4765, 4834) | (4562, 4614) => 1.03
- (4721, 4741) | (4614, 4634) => 0.94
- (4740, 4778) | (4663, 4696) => 1.11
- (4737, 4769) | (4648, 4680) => 1.10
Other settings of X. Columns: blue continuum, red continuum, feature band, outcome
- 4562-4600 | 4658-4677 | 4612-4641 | -1.40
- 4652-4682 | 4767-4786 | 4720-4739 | -0.05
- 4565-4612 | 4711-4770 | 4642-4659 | 0.60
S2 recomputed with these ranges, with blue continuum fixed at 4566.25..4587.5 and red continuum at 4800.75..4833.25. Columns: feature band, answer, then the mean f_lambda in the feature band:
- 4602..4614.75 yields -0.3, 0.795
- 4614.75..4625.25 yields -1.3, 0.879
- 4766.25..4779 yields 0.2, 0.795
